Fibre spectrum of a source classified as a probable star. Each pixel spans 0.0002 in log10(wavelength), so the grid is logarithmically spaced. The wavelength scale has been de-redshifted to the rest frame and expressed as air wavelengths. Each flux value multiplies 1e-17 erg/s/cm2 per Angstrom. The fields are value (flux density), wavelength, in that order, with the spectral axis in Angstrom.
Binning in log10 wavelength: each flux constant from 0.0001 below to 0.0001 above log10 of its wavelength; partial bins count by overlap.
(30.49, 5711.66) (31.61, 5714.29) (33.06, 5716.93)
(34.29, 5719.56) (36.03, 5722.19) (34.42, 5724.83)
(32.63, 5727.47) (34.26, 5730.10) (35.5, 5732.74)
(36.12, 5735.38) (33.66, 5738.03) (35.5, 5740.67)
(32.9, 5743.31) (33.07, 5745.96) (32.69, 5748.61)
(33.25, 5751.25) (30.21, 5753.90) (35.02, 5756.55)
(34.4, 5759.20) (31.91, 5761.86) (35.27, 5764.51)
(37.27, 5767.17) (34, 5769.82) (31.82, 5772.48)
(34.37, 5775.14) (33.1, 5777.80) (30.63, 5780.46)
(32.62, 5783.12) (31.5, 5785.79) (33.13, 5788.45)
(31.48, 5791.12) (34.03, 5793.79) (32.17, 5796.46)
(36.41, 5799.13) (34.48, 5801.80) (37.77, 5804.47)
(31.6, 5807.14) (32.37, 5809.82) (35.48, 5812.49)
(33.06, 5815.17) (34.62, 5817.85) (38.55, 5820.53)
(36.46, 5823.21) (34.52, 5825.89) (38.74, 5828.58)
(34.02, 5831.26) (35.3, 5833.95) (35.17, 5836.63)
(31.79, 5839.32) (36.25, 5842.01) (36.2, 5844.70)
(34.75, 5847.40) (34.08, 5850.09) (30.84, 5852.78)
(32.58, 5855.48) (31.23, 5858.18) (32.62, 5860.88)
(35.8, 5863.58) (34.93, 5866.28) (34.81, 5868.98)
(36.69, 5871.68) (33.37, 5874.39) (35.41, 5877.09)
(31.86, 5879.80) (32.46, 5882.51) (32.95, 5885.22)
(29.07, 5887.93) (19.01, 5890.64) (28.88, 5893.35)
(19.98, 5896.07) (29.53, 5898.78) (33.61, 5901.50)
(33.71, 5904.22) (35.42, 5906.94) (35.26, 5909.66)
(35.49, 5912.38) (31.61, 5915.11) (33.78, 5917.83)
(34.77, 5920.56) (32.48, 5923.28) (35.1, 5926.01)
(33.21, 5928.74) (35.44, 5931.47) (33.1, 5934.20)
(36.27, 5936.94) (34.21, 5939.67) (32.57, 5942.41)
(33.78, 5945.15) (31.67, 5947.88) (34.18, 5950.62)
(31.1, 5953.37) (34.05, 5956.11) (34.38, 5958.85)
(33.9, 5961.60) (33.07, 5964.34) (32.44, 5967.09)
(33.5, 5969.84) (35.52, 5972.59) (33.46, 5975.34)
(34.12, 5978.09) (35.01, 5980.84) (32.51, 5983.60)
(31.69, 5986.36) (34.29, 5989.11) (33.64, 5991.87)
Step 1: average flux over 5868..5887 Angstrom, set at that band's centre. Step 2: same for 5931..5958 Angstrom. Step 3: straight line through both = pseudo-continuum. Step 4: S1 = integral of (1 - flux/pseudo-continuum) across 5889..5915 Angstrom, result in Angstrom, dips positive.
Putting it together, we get 2.7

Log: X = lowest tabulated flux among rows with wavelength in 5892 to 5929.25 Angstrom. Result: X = 19.98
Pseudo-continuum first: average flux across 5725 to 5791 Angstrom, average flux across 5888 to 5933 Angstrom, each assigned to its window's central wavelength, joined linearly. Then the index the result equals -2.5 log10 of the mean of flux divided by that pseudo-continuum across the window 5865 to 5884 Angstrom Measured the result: -0.07 mag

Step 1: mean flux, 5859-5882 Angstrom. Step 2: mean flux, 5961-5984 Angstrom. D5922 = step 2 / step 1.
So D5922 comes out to 0.99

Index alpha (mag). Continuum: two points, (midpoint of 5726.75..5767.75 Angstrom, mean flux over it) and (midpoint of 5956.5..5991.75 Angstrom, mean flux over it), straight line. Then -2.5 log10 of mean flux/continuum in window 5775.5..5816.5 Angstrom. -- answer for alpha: 0.02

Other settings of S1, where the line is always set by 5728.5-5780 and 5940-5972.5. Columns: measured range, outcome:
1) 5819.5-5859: -1.30 Angstrom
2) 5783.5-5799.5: 0.40 Angstrom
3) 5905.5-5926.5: -0.51 Angstrom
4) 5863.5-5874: -0.57 Angstrom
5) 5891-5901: 2.21 Angstrom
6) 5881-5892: 1.66 Angstrom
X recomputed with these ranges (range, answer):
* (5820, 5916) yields 19.01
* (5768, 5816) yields 30.63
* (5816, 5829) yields 34.52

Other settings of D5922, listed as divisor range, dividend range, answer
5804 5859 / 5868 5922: 0.92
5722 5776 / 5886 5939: 0.94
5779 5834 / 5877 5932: 0.93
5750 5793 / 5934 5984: 1.02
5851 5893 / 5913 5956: 1.04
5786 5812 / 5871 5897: 0.89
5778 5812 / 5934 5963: 1.01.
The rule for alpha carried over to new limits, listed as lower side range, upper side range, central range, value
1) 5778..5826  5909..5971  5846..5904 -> 0.07 mag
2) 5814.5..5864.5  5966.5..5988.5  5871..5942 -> 0.06 mag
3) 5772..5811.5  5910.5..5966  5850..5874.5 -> -0.01 mag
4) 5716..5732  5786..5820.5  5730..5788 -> 0.02 mag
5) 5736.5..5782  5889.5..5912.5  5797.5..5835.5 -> -0.10 mag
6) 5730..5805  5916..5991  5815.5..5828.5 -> -0.07 mag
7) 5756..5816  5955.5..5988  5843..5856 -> -0.01 mag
